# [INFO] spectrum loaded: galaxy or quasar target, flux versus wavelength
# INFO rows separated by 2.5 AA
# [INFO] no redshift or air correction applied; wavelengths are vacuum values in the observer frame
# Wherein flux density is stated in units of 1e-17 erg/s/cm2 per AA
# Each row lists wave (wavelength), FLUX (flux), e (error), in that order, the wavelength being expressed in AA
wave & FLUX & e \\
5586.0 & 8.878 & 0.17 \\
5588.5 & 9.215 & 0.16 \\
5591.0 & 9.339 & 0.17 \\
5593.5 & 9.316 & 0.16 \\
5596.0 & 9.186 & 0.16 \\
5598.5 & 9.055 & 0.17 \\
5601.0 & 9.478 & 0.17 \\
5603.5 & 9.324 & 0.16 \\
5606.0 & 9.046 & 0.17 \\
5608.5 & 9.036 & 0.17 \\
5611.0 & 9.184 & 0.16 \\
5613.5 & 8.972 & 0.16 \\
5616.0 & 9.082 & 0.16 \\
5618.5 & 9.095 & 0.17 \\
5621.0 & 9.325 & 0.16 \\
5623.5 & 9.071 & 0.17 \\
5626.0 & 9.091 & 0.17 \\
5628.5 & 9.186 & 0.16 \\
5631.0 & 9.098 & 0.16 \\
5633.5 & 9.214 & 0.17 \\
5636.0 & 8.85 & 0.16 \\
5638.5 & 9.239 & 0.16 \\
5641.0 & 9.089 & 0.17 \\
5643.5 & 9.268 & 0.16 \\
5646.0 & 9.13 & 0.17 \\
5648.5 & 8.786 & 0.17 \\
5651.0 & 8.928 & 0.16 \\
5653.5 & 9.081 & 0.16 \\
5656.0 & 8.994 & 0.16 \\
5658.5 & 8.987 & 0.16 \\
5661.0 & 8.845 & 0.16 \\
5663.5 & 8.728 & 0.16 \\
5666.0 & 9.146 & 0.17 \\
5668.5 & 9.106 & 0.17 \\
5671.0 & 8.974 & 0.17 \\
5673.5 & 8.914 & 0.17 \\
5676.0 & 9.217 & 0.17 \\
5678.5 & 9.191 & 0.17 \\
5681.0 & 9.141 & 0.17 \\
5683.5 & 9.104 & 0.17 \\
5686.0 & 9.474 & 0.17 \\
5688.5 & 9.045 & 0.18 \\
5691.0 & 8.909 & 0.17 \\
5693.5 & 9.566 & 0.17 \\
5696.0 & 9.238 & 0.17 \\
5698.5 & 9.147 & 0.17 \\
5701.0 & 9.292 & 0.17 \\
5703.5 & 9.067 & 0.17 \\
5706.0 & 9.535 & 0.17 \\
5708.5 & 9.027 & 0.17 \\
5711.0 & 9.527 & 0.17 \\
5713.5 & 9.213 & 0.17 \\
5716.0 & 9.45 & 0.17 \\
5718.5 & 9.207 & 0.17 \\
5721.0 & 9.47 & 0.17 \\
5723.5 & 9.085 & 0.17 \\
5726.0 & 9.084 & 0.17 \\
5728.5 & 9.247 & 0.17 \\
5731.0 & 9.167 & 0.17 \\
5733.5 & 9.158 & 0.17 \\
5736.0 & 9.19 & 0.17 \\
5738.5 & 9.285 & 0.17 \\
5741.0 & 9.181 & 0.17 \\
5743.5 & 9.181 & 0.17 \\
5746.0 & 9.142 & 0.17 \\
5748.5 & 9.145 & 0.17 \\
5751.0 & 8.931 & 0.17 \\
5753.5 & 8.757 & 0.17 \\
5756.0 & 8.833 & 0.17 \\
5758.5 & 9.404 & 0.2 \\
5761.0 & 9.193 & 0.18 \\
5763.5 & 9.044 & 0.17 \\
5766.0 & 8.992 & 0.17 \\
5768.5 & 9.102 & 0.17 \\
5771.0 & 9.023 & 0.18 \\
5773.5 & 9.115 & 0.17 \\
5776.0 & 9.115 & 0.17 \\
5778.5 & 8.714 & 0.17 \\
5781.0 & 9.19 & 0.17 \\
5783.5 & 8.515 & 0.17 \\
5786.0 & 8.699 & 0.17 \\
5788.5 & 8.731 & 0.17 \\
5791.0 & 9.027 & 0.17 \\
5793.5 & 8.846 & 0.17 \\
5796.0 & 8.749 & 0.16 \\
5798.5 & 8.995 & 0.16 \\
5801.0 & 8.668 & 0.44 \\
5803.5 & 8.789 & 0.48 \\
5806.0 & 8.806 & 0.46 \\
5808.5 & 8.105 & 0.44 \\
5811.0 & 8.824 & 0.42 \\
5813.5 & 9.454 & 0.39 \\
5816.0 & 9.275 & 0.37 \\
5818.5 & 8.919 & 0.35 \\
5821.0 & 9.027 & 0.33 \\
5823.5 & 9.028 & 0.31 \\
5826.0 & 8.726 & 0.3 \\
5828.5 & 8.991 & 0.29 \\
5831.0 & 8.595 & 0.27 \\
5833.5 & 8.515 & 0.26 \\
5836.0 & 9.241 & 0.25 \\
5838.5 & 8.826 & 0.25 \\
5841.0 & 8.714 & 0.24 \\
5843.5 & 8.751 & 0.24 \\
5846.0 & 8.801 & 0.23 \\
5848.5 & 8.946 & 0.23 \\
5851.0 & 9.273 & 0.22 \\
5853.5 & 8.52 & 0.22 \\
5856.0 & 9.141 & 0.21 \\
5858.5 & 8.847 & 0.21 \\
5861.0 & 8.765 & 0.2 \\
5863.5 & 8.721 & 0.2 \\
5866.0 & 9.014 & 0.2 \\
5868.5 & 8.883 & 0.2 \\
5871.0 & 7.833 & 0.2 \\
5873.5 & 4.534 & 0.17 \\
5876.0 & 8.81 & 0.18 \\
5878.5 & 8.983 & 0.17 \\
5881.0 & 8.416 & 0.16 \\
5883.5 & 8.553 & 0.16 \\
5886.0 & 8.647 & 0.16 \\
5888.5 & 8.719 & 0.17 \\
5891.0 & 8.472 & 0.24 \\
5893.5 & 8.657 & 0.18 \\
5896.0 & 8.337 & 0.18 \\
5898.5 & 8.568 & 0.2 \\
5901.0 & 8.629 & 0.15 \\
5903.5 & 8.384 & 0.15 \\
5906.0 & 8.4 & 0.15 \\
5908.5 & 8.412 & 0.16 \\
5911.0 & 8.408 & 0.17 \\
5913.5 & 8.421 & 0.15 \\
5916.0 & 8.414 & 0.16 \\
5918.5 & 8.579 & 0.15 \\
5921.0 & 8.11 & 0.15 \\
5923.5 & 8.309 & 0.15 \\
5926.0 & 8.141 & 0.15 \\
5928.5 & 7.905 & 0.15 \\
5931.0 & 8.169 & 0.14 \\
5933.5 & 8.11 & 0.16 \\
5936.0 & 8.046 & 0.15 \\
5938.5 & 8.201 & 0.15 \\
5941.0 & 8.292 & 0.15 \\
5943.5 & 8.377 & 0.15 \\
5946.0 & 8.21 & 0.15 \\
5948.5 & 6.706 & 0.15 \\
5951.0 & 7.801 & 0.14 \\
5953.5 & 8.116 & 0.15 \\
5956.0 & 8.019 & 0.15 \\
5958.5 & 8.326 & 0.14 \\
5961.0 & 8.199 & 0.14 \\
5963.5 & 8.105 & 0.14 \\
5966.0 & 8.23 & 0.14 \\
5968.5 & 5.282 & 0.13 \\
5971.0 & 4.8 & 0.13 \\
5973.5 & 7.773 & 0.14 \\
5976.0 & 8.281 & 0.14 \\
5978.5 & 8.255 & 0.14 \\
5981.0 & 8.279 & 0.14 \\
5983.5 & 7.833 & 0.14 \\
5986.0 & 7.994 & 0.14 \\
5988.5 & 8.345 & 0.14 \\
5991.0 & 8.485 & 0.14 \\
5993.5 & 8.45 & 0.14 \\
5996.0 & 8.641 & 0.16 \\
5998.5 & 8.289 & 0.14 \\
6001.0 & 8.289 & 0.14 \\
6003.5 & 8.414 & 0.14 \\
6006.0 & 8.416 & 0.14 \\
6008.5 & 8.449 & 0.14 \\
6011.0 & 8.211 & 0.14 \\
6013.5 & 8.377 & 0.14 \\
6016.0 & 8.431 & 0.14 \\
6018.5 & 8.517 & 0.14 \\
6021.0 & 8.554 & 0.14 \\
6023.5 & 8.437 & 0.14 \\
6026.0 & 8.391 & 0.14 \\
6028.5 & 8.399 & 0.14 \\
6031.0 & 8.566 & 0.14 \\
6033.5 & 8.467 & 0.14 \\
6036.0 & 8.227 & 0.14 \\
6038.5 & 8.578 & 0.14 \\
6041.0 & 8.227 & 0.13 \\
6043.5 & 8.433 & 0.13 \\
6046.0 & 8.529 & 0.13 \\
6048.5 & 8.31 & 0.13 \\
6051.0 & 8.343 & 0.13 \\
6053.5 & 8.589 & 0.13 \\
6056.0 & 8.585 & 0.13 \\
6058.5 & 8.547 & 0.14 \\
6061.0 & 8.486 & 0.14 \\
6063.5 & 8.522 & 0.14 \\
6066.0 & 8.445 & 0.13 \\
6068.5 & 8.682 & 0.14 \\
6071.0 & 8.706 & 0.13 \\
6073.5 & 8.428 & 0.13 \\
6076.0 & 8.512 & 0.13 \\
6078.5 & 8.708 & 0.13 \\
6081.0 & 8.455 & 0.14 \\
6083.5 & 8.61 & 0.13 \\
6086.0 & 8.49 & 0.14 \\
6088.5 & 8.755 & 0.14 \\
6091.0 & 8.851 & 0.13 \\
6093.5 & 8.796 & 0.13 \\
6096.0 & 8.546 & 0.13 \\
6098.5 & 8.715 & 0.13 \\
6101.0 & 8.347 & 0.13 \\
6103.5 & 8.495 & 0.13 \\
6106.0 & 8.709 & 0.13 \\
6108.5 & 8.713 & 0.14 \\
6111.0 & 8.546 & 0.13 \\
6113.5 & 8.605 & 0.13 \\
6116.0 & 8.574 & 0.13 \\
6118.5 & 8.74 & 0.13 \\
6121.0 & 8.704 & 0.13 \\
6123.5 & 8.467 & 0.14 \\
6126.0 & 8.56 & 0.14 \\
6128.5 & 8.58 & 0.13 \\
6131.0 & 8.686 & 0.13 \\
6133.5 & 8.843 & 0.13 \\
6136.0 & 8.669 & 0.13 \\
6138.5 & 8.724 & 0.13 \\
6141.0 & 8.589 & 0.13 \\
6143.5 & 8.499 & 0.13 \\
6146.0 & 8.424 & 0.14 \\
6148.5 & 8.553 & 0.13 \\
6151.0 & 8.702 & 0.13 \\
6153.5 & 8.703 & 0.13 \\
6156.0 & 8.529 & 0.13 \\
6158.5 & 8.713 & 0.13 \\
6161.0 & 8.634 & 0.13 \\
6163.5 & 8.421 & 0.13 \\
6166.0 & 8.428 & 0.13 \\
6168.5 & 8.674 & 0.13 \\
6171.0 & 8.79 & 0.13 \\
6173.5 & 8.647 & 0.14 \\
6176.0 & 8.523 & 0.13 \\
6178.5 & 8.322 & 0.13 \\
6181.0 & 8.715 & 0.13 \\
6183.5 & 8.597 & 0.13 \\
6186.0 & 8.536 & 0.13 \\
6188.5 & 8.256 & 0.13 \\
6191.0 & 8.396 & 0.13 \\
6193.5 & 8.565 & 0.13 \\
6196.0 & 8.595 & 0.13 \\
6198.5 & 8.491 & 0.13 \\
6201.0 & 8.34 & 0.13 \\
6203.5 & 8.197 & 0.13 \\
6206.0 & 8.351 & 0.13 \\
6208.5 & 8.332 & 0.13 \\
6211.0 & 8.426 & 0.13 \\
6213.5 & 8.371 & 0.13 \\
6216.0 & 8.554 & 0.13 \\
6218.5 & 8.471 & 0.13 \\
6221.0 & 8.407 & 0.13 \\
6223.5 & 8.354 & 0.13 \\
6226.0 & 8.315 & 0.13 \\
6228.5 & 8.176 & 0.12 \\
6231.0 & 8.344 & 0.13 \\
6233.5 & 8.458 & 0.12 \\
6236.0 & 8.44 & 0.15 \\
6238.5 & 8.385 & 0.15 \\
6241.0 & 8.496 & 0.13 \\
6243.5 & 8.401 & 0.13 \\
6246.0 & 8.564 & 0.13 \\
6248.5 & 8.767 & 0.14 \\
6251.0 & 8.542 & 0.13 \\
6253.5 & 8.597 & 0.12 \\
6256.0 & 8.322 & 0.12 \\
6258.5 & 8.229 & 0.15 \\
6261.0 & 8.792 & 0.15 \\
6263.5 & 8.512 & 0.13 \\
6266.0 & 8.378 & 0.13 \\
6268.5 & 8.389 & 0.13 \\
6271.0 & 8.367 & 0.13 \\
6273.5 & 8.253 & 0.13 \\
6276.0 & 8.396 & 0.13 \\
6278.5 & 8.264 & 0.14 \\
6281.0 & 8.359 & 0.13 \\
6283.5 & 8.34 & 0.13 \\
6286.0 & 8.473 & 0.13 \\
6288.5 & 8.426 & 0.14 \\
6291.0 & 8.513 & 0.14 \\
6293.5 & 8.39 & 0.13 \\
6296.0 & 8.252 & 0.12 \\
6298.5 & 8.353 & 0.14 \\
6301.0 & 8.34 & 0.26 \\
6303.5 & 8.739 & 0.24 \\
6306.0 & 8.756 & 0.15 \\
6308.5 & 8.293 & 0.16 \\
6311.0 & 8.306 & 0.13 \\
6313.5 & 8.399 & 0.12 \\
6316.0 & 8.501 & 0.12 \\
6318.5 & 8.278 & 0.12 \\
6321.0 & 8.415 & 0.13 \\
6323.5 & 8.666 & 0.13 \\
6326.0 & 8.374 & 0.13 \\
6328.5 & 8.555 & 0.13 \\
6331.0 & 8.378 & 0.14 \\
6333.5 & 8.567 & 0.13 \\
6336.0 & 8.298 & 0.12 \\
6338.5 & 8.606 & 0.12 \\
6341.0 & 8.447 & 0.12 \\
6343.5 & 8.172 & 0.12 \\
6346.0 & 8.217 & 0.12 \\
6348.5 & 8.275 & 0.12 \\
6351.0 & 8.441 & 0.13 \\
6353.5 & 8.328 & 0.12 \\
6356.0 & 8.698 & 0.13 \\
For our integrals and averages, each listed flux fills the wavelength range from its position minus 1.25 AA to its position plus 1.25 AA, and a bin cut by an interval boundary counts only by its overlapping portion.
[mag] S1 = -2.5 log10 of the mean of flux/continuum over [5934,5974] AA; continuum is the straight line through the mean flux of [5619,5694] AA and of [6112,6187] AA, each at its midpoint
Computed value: 0.15 mag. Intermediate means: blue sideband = 9.09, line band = 7.66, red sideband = 8.61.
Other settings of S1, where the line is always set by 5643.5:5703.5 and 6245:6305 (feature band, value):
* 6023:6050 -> 0.04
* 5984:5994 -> 0.06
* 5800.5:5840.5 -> 0.01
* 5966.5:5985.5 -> 0.20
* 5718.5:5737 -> -0.02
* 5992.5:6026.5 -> 0.04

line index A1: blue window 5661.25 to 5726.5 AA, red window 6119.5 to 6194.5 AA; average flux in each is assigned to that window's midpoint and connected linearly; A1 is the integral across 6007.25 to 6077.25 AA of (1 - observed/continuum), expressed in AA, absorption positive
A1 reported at 2.15 AA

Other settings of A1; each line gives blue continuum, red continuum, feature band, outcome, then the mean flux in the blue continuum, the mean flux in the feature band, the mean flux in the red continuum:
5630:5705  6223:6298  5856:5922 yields 3.14 AA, 9.09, 8.42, 8.42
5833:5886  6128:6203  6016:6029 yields 0.17 AA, 8.58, 8.46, 8.57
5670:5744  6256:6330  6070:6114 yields 0.42 AA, 9.21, 8.61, 8.42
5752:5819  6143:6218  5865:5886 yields 1.62 AA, 8.92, 8.15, 8.51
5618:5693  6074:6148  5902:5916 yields 0.65 AA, 9.08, 8.41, 8.62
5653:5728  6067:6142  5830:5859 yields 0.36 AA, 9.16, 8.85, 8.63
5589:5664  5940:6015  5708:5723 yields -0.85 AA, 9.11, 9.32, 7.98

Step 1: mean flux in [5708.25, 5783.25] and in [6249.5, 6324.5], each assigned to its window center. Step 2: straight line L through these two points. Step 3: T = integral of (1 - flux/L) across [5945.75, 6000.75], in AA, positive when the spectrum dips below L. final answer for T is 6.2 AA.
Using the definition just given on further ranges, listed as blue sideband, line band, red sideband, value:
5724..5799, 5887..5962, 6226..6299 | 4.9 AA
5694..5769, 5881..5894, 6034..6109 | 0.4 AA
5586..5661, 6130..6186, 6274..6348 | -0.2 AA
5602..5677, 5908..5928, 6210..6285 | 1.0 AA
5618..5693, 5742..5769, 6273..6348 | -0.3 AA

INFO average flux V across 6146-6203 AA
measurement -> 8.54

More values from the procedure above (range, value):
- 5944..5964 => 7.95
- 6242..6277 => 8.47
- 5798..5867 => 8.87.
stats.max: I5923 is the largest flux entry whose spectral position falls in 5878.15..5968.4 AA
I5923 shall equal 8.983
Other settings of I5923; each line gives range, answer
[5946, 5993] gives 8.485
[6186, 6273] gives 8.792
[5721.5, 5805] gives 9.404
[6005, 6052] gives 8.578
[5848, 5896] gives 9.273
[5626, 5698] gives 9.566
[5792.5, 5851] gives 9.454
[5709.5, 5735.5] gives 9.527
